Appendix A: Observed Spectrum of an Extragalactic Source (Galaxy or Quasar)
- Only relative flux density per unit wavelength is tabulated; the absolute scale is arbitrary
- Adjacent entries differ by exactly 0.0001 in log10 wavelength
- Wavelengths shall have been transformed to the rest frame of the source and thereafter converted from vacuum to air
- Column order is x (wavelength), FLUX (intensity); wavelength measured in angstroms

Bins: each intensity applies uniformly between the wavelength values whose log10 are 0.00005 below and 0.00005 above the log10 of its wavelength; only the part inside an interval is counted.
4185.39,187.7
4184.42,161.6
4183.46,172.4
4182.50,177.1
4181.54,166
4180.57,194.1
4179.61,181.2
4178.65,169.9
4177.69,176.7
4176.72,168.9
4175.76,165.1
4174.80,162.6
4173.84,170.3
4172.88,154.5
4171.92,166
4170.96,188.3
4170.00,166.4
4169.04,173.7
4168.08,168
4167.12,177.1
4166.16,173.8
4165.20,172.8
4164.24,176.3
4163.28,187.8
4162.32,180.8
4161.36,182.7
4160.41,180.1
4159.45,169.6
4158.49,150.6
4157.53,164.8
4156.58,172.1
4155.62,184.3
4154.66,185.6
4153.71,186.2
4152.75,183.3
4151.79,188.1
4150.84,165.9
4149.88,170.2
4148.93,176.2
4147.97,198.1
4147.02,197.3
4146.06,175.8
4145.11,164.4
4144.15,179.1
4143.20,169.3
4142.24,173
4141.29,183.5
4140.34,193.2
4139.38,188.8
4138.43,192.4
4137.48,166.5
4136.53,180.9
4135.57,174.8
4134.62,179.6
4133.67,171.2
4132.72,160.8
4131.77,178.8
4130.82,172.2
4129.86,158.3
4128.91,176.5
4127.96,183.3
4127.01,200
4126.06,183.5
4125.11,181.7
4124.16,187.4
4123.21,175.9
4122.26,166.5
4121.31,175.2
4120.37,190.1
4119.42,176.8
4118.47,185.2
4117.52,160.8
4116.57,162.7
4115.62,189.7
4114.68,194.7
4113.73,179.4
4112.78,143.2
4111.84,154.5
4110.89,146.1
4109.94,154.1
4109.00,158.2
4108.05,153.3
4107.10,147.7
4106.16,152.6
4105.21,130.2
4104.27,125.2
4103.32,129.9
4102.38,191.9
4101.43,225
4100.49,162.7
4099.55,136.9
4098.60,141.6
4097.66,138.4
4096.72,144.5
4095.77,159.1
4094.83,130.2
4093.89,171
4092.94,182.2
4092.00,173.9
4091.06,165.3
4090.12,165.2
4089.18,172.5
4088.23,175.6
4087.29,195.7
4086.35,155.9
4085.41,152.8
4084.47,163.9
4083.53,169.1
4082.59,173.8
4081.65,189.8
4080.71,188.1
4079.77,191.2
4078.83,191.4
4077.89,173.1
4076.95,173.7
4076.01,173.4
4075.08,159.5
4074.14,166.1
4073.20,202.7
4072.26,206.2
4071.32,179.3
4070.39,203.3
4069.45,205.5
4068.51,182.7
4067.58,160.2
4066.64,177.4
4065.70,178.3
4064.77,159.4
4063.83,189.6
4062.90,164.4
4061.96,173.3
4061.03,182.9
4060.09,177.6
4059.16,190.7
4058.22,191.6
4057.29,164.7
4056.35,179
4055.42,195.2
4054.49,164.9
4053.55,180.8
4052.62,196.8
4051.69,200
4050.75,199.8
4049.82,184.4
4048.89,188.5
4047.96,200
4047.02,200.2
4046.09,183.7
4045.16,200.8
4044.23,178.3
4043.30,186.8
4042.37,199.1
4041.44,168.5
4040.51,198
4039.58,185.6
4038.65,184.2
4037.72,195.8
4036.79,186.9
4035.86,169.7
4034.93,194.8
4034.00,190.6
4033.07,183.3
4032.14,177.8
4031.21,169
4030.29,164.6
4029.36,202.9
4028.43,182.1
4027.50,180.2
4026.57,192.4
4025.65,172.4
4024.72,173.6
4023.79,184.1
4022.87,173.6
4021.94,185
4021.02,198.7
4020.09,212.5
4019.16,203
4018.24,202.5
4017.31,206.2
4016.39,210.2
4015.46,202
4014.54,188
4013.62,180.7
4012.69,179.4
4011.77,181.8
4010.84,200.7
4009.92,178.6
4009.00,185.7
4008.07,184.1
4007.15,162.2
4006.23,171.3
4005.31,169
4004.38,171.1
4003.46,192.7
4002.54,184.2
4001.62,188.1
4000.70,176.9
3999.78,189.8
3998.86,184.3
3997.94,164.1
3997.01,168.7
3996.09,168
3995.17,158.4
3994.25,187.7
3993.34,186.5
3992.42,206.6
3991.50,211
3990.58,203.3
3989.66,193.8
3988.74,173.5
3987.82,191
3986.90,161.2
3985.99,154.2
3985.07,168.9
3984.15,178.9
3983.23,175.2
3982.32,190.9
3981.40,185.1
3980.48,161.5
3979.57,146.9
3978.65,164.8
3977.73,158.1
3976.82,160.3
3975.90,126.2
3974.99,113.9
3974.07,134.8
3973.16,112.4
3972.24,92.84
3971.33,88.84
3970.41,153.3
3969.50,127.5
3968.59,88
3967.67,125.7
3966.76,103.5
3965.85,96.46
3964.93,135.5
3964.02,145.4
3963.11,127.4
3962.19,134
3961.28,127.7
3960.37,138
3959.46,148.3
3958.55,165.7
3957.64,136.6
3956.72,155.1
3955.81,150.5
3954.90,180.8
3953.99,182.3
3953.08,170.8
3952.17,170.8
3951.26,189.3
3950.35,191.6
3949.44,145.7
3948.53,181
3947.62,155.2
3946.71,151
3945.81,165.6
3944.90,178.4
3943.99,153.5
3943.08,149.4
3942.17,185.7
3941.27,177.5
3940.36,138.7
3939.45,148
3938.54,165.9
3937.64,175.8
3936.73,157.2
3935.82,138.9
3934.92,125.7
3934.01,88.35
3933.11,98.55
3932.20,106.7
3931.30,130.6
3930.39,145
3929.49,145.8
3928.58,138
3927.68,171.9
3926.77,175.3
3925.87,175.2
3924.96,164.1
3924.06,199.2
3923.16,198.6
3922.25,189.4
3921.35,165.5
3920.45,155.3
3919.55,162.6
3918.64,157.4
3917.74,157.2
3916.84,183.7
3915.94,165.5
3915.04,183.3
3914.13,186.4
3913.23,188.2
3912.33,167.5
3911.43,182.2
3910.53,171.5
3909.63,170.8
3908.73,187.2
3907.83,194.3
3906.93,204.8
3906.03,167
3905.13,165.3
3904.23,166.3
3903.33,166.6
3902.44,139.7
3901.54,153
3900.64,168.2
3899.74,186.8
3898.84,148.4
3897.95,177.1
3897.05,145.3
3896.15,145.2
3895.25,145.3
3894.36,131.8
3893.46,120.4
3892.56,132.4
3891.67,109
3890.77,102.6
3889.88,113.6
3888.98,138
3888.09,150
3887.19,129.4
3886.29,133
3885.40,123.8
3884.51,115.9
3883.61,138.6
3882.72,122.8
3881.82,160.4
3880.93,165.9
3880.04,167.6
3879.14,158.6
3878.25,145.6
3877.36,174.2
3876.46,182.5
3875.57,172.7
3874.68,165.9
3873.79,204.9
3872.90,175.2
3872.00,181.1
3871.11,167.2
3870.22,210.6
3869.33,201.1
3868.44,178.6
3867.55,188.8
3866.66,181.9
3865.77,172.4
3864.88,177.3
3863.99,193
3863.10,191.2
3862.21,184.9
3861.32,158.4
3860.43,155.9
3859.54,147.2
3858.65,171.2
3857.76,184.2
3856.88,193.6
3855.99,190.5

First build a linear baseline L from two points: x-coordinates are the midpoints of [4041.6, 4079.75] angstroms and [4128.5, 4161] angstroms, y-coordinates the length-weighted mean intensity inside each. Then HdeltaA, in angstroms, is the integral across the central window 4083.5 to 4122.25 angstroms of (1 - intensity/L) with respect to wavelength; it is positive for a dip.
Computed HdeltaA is 3.8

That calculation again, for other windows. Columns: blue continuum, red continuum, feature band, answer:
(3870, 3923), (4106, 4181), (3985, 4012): -2.4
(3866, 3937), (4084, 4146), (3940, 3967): 1.1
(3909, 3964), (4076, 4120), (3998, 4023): -3.9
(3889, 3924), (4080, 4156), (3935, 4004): 2.6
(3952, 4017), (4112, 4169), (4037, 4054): -2.2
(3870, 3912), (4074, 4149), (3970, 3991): 0.8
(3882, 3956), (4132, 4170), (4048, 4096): -2.3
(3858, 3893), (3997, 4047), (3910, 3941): 1.8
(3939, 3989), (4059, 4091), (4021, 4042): -1.9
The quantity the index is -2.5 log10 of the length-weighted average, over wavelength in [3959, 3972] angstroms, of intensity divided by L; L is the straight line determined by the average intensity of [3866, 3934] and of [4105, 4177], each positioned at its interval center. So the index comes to 0.30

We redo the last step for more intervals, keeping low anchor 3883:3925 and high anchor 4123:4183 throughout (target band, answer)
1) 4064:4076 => -0.07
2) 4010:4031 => -0.14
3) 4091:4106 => 0.11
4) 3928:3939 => 0.19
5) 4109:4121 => 0.03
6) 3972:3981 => 0.18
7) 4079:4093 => -0.02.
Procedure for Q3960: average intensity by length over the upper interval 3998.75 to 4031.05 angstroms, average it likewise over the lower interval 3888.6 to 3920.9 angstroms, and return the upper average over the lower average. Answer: 1.17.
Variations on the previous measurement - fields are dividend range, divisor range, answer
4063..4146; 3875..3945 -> 1.10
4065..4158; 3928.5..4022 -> 1.07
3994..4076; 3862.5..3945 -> 1.15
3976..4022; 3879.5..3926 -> 1.15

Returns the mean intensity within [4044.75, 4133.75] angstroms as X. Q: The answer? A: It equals 174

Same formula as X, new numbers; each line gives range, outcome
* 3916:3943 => 156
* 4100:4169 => 174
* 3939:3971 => 150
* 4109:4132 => 174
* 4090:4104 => 161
